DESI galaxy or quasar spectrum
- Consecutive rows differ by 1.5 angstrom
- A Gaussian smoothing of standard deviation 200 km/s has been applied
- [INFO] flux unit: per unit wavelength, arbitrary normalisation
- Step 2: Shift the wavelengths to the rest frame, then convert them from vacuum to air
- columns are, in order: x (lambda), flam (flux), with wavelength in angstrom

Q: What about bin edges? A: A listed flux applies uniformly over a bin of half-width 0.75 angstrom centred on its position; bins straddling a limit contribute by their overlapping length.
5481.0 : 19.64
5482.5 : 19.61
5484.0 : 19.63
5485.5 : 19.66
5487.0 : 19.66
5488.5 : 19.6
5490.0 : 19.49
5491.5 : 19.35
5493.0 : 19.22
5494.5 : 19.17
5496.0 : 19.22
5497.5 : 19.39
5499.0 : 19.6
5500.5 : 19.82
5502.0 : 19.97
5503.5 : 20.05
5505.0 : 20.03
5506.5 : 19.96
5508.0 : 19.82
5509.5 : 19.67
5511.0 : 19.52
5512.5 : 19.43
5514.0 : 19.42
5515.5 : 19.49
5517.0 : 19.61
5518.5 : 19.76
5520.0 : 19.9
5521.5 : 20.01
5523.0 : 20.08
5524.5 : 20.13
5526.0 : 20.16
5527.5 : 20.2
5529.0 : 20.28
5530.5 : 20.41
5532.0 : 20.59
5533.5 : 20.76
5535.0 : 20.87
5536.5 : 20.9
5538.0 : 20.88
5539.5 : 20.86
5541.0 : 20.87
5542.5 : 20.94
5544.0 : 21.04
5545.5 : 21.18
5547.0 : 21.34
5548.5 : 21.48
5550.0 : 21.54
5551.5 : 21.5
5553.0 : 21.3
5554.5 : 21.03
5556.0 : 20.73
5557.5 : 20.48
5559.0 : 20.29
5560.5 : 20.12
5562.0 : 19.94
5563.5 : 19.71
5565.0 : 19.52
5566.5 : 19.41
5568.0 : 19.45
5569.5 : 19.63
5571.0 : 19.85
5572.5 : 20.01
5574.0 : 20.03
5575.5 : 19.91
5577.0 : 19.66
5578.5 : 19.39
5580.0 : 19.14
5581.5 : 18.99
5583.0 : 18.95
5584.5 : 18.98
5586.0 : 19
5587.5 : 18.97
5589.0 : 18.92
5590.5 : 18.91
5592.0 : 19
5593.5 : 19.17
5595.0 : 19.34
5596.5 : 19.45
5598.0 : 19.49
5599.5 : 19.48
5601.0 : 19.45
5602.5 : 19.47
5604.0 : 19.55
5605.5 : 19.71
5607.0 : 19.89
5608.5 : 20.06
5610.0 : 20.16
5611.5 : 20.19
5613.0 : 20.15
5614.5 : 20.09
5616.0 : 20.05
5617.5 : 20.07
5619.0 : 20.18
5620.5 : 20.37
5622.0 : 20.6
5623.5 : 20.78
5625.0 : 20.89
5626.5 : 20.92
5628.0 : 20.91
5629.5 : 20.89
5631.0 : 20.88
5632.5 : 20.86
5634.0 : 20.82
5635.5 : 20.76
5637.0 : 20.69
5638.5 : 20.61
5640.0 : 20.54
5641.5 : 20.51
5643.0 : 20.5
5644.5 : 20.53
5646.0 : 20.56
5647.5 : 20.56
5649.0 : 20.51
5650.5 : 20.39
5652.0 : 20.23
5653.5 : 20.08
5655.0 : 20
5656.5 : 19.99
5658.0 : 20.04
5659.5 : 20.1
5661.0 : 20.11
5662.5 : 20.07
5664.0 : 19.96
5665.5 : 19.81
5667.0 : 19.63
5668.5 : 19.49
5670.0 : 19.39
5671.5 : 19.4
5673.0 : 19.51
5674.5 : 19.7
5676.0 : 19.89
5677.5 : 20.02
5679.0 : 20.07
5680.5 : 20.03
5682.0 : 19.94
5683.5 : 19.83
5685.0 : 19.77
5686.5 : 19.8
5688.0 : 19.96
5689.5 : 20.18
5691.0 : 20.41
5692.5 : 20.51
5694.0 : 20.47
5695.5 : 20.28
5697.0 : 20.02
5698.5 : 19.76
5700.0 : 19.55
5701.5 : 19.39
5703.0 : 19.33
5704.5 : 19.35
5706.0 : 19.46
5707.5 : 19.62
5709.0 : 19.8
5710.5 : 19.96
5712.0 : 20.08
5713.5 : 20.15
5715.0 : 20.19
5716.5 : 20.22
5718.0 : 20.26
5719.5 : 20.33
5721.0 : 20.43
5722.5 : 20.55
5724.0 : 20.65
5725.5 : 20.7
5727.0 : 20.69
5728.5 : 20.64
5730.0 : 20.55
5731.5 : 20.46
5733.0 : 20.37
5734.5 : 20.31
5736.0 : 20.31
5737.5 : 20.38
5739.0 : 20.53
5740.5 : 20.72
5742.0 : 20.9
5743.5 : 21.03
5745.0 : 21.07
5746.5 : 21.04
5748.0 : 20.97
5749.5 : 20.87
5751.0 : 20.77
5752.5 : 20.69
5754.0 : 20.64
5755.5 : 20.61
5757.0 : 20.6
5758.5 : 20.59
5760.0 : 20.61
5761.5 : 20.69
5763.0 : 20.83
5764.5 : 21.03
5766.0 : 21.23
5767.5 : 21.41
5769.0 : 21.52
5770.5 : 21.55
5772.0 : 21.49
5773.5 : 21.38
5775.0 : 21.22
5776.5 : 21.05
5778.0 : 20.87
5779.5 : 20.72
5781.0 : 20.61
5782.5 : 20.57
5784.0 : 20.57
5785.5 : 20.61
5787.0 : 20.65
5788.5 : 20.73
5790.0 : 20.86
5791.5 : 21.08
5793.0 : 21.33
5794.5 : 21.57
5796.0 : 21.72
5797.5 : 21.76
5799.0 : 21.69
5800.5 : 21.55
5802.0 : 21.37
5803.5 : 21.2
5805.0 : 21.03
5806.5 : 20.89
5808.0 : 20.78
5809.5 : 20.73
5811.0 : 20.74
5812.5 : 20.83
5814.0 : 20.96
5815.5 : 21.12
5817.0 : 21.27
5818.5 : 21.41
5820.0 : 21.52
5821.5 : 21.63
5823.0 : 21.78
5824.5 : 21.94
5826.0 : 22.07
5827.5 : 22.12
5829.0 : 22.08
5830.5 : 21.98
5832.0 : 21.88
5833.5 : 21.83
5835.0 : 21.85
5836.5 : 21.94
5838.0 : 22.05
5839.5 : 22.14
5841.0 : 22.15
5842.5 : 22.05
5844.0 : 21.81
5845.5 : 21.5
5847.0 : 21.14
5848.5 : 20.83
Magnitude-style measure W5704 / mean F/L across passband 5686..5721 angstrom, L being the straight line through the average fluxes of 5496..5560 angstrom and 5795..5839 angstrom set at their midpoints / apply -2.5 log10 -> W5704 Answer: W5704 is 0.06 mag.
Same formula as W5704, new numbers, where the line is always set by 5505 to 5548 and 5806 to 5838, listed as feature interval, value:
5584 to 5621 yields 0.05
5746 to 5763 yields 0.03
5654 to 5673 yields 0.06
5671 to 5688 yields 0.06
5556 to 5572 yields 0.03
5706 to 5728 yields 0.04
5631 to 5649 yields 0.01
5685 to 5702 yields 0.05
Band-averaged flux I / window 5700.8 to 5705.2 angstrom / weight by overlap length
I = 19.4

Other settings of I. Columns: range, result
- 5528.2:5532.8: 20.4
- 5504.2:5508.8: 19.9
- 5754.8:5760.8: 20.6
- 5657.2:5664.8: 20.1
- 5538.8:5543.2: 20.9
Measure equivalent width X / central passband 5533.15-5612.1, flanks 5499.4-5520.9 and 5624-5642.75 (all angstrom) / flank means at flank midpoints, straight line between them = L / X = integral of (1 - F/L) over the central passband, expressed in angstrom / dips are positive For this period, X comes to 0.9 angstrom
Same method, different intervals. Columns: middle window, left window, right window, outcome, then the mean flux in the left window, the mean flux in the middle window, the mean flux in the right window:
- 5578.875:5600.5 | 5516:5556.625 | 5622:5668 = 1.5 angstrom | 20.7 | 19.1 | 20.4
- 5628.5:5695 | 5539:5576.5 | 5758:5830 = 1.9 angstrom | 20.5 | 20.2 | 21.2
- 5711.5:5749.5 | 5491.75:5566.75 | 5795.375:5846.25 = 1.1 angstrom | 20.2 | 20.6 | 21.6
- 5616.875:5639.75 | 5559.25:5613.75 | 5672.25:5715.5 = -1.2 angstrom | 19.5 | 20.7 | 19.9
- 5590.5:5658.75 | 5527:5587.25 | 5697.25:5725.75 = -0.2 angstrom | 20.3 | 20.2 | 20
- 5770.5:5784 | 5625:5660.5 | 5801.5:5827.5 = 0.1 angstrom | 20.5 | 21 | 21.3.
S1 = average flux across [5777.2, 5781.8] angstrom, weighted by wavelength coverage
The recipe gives 20.7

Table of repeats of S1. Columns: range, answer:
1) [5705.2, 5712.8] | 19.8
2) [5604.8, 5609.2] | 19.9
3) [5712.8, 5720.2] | 20.2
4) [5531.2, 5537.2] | 20.8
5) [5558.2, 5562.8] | 20.1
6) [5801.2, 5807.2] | 21.1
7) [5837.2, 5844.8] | 22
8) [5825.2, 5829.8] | 22.1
